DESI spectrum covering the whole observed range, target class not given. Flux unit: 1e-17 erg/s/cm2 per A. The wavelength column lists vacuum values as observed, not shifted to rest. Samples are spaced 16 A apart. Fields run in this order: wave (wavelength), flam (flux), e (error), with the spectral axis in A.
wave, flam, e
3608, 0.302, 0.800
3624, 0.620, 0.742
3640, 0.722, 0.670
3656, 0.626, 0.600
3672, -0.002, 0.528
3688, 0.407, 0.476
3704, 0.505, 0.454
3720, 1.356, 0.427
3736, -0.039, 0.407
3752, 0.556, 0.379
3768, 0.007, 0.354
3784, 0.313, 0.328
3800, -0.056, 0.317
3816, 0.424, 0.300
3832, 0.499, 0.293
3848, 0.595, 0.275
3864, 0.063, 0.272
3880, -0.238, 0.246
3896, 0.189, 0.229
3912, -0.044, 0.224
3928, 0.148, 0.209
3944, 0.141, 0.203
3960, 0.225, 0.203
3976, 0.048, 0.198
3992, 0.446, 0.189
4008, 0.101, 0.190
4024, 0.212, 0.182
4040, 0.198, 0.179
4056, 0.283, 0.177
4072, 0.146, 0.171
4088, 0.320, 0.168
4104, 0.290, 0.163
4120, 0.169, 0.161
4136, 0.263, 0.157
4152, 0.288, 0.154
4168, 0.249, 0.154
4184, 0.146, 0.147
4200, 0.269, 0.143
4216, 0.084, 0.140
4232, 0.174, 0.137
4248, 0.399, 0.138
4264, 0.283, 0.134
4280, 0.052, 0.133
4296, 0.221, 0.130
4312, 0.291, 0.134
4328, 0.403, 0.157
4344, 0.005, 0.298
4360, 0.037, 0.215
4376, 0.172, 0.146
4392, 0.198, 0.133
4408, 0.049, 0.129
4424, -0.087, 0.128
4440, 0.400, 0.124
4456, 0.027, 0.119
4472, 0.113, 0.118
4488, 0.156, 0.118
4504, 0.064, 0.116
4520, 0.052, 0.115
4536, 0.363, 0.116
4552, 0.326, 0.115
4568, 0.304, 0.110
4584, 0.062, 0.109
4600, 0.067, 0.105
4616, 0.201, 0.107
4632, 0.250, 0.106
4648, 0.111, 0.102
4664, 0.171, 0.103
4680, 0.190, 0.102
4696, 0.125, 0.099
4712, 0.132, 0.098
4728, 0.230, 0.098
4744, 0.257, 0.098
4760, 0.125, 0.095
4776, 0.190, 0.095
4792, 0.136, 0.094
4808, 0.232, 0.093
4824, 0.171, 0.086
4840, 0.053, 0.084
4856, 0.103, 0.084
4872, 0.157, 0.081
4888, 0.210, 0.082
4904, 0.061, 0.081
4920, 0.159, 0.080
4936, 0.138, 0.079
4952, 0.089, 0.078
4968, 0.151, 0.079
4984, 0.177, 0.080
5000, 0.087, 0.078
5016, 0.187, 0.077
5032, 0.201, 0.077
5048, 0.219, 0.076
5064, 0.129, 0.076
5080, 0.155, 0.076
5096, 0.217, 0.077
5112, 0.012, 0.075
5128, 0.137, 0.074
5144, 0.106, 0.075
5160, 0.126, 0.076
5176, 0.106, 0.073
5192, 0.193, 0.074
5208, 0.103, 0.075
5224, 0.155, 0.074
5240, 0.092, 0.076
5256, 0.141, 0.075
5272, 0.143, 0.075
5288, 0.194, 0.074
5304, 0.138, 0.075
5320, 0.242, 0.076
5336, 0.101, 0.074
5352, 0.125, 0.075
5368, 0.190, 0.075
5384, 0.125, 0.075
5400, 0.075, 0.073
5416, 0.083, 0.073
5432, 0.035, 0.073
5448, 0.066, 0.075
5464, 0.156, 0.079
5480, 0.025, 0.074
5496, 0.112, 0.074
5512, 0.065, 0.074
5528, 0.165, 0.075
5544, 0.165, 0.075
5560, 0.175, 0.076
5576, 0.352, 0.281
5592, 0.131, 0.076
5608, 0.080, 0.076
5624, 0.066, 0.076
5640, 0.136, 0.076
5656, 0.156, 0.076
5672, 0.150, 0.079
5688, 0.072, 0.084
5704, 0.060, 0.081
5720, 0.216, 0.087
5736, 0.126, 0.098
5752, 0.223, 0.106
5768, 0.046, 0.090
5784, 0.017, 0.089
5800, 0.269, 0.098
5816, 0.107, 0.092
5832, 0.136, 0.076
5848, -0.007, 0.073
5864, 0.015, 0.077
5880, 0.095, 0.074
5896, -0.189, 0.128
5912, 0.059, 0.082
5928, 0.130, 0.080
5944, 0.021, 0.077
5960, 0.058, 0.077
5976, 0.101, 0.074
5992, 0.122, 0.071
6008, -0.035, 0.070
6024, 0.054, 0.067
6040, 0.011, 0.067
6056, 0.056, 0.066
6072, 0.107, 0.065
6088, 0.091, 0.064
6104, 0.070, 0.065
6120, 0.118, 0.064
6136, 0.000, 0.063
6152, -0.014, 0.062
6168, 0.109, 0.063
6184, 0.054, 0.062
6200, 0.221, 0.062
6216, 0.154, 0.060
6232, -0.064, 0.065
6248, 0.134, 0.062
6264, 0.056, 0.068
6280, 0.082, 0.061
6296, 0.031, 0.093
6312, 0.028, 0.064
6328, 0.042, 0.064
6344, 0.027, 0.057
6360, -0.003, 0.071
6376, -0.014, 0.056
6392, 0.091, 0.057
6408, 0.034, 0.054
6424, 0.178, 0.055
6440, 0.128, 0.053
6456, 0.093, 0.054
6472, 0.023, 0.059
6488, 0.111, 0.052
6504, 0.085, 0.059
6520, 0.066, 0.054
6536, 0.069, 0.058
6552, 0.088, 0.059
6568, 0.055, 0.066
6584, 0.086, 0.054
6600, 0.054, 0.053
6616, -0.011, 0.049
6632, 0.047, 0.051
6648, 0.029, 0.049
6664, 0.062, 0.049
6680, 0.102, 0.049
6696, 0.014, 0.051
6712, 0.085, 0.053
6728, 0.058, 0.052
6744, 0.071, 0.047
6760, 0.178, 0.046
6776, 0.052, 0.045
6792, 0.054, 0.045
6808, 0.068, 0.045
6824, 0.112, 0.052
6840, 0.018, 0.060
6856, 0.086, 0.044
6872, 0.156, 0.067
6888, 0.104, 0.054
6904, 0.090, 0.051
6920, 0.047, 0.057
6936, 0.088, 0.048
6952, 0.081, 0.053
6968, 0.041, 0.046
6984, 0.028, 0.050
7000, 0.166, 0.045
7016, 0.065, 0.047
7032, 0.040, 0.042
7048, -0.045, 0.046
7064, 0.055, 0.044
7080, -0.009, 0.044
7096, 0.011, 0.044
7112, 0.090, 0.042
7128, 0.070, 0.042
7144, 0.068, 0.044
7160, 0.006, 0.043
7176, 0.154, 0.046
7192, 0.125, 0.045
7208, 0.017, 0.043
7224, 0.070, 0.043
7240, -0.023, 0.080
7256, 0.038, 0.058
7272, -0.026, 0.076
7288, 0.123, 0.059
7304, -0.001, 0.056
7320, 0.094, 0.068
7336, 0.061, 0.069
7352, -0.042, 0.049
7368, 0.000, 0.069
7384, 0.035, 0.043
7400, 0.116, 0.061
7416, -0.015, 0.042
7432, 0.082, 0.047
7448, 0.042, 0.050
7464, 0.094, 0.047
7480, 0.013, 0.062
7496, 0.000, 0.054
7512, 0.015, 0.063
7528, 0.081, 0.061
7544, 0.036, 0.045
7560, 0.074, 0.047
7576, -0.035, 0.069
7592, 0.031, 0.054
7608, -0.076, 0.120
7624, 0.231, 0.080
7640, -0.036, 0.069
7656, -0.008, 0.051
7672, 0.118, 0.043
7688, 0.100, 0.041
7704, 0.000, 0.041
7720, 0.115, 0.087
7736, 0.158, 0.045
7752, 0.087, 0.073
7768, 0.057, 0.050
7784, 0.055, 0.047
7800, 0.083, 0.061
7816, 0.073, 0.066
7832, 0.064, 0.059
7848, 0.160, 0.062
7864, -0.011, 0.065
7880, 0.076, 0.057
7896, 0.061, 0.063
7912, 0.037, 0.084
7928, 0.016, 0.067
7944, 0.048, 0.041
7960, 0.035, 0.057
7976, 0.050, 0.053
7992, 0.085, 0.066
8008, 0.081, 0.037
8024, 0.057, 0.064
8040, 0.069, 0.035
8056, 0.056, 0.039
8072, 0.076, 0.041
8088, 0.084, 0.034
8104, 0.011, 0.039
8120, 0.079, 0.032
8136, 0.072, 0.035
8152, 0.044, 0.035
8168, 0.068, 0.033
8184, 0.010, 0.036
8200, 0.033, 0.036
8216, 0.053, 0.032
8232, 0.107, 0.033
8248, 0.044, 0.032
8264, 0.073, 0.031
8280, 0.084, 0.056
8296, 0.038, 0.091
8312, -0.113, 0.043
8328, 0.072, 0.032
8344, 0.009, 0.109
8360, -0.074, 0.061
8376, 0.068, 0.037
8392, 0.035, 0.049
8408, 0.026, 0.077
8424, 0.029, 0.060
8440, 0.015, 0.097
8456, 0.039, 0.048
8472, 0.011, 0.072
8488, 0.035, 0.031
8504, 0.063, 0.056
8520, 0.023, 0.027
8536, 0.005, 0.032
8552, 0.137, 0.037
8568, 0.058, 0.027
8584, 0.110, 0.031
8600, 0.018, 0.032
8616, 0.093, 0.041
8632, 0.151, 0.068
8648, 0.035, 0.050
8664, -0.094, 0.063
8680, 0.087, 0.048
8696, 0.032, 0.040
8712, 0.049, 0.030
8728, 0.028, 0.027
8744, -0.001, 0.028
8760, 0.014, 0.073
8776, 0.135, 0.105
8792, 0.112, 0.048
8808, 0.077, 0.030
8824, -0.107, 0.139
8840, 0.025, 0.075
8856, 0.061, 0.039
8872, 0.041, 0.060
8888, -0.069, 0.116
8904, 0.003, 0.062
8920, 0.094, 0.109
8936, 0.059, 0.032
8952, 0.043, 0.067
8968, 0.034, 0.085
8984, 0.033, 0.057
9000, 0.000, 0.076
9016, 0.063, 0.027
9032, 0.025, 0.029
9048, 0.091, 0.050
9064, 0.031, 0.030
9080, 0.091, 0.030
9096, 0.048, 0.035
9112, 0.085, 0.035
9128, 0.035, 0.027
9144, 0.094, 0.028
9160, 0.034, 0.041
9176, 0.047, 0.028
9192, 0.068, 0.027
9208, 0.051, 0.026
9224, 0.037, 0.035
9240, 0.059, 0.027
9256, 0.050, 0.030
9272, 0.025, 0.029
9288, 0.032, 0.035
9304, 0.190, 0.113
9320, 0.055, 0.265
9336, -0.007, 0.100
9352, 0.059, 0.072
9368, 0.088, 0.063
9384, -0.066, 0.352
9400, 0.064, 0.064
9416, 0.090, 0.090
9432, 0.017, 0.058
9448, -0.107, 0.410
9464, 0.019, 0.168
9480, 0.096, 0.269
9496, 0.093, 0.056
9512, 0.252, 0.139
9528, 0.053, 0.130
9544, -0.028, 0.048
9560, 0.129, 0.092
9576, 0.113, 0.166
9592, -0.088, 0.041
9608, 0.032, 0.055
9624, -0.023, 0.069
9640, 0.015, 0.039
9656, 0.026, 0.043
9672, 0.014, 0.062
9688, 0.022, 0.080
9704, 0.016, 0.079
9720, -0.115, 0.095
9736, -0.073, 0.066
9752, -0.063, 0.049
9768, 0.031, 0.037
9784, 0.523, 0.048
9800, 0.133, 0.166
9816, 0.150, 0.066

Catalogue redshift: 1.624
